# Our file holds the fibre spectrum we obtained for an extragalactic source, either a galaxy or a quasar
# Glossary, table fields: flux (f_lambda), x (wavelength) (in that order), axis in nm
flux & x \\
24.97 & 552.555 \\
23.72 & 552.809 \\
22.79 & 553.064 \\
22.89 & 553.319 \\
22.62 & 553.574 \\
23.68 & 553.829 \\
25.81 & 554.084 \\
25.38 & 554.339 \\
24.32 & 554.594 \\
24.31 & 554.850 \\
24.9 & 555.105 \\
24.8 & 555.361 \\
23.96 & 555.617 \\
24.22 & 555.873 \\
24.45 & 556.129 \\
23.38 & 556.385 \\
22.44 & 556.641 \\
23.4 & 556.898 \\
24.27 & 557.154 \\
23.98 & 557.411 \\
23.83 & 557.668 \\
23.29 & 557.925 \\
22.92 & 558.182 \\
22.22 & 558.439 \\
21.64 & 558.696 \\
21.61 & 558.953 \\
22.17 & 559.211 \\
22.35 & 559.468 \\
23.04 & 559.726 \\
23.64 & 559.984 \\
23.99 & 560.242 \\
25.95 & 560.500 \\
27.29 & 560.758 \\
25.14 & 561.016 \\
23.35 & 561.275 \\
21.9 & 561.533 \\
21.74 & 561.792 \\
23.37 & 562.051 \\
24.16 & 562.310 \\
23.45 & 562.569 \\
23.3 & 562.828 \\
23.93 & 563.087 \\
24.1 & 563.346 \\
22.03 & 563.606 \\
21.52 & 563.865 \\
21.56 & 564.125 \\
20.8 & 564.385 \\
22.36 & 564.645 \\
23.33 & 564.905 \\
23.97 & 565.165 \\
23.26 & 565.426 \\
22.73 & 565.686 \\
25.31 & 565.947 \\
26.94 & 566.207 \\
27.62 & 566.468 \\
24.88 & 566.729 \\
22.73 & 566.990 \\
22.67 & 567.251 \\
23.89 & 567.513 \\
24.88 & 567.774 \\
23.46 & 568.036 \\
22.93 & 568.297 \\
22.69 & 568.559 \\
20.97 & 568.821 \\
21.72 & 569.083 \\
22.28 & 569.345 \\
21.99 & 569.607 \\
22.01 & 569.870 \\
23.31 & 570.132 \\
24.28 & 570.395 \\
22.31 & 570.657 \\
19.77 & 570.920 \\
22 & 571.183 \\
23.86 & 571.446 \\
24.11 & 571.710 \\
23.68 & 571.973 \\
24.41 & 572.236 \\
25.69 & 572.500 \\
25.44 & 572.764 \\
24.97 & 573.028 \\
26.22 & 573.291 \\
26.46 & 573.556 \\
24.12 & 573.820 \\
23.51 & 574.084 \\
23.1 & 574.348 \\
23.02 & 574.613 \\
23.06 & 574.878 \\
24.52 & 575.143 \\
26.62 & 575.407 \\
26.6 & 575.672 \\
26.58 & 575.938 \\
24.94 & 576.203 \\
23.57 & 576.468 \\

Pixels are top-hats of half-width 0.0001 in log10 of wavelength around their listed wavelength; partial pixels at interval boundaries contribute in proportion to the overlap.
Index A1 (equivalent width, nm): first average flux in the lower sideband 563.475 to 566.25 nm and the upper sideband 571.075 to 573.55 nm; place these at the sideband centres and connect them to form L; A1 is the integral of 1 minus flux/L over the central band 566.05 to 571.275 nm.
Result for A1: 0.13 nm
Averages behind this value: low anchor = 23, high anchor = 24.6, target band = 23.2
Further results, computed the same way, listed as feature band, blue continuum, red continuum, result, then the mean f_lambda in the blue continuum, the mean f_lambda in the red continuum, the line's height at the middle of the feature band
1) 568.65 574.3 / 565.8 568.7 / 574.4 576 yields 0.267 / 24.3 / 24.9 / 24.6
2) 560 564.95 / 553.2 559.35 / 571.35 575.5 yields 0.124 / 23.6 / 24.5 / 23.9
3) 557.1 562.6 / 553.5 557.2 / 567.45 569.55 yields 0.063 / 24.2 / 22.8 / 23.7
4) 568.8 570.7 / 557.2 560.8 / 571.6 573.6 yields 0.175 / 23.3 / 25.1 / 24.7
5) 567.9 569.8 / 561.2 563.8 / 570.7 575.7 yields 0.116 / 23.1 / 24.2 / 23.7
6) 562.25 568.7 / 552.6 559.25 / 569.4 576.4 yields 0.093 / 23.6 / 24.1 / 23.9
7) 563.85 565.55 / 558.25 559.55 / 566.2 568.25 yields 0.089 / 22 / 24.4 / 23.7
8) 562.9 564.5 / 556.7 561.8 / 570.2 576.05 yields 0.089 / 23.4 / 24.3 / 23.7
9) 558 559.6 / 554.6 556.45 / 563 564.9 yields 0.093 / 24.3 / 22.4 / 23.6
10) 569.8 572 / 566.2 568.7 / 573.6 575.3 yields 0.105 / 24.1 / 23.8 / 23.9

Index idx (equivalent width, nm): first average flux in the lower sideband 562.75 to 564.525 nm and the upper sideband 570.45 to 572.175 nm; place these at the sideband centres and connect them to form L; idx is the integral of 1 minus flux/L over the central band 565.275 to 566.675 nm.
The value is -0.161 nm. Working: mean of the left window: 22.4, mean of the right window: 22.8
